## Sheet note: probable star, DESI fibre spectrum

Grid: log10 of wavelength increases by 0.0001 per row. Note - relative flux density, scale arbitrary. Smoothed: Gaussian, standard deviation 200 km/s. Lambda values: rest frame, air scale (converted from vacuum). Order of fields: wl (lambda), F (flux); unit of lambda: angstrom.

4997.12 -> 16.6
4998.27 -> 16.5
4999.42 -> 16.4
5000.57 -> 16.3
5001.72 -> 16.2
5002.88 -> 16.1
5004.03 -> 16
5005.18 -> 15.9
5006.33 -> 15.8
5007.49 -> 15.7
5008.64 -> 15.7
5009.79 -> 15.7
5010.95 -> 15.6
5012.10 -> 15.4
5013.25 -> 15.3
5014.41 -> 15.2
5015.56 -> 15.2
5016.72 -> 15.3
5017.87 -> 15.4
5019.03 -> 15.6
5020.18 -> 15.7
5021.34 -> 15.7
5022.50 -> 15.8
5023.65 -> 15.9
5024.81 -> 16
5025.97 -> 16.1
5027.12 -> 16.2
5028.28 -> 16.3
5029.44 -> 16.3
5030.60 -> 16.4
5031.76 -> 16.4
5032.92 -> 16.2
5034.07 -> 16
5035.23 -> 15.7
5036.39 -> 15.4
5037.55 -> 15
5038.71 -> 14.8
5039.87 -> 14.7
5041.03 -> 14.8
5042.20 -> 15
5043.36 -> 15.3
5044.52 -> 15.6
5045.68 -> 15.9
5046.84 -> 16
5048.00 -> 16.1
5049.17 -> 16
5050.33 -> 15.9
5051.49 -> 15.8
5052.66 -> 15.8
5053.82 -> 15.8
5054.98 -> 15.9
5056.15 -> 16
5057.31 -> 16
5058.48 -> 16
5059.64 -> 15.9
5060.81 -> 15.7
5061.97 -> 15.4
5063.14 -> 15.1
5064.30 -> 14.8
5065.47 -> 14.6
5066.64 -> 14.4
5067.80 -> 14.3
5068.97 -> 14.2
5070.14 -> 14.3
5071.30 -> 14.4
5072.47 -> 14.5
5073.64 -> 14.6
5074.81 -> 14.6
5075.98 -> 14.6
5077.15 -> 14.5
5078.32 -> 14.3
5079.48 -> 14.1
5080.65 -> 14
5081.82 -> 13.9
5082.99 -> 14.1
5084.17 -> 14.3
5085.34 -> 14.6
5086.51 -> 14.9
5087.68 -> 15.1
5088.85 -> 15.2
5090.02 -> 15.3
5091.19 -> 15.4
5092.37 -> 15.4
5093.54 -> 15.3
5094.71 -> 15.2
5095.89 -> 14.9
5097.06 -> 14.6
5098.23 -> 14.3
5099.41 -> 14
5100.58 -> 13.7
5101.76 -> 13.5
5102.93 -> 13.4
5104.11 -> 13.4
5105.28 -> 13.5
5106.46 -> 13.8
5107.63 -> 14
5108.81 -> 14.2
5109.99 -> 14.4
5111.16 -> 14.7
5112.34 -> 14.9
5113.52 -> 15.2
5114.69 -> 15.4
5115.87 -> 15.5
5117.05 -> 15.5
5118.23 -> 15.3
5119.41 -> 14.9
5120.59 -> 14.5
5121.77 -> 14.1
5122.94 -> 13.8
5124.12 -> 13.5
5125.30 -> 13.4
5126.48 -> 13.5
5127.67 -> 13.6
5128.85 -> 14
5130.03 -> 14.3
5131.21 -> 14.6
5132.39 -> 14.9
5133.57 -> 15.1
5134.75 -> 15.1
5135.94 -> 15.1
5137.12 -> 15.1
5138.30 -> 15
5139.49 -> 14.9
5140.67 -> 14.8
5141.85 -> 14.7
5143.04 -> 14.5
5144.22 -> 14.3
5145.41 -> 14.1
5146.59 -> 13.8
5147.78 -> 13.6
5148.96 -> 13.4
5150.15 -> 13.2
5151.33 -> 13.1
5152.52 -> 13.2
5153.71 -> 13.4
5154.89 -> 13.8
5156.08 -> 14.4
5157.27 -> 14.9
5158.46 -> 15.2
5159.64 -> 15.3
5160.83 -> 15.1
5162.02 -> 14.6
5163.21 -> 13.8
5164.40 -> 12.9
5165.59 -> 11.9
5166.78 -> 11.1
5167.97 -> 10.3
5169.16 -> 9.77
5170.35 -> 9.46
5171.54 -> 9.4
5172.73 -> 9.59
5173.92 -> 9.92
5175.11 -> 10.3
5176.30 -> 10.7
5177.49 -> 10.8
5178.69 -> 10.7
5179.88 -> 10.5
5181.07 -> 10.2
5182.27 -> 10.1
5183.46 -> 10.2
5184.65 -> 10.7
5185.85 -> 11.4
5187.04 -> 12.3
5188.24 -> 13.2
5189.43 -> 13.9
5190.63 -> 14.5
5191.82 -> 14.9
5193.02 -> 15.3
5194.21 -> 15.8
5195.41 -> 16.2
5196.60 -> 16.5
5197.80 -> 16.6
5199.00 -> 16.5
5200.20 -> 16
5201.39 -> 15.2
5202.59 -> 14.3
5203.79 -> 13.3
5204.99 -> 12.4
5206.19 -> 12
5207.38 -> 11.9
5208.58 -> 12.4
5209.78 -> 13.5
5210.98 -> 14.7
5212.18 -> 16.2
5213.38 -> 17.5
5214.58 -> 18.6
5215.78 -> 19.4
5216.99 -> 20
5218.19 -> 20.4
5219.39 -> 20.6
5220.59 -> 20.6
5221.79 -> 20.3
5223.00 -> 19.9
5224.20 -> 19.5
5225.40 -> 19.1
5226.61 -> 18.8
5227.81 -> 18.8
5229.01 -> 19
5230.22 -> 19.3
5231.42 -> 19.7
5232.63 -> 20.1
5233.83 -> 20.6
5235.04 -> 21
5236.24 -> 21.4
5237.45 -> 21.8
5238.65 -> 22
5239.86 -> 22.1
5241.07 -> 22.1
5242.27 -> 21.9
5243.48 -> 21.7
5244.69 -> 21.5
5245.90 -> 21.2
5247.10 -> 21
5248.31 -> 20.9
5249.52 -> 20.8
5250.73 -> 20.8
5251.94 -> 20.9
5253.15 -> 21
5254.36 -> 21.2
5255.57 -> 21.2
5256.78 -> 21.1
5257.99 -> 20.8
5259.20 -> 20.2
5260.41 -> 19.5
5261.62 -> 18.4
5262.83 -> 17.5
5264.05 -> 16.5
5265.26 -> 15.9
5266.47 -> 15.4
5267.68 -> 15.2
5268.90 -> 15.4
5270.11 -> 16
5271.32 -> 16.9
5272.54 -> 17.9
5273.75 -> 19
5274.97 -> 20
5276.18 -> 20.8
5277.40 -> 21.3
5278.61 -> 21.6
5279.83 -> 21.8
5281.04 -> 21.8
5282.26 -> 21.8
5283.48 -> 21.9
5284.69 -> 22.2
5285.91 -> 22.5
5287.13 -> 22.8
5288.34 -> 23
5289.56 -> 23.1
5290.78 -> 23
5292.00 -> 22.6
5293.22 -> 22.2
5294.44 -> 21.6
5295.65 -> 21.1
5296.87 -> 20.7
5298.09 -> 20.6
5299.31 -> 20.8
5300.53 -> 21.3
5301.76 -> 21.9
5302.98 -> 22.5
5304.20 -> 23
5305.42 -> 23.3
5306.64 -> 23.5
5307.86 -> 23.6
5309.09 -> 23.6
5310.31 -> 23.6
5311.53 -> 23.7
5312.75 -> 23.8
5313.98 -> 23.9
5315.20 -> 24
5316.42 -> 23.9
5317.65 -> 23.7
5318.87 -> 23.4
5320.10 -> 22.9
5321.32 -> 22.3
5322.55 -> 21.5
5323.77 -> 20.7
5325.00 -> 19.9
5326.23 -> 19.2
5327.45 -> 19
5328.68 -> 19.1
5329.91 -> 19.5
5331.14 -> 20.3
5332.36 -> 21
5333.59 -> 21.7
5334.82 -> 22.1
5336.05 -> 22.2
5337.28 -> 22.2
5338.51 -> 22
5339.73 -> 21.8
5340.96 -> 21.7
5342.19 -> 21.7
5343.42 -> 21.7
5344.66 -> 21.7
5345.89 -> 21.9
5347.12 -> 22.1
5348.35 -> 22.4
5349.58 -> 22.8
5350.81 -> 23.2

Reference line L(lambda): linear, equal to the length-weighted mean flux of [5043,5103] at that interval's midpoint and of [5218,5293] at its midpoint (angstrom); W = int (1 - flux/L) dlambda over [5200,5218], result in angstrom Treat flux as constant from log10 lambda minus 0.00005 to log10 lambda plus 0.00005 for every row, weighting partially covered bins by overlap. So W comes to 3.5 angstrom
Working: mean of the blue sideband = 15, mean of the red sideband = 20.3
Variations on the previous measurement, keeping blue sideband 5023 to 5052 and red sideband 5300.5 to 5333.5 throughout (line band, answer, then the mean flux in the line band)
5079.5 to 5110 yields 4.76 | 14.4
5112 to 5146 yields 6.17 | 14.6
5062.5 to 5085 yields 2.95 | 14.4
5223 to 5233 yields 0.40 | 19.3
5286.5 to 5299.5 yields -0.23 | 22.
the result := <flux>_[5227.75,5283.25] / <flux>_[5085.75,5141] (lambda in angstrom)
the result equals 1.4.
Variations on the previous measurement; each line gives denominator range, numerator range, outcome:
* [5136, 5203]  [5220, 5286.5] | 1.52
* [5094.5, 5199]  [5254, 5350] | 1.56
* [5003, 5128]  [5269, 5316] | 1.44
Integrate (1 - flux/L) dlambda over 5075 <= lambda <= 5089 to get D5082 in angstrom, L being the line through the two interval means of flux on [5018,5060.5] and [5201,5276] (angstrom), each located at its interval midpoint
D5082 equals 1.7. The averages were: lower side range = 15.8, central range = 14.4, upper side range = 18.7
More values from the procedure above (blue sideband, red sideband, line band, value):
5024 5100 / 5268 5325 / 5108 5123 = 1.7 angstrom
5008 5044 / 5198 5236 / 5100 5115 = 2.1 angstrom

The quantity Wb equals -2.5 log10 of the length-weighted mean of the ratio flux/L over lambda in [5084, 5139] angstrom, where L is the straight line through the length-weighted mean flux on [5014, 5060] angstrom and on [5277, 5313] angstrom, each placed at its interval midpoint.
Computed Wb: 0.21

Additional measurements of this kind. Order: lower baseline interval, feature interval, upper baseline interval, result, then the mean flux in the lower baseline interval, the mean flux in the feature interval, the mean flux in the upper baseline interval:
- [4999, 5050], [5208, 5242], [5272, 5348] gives 0.042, 15.7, 19.3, 21.9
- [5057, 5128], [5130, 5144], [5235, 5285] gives 0.082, 14.6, 14.9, 20.1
